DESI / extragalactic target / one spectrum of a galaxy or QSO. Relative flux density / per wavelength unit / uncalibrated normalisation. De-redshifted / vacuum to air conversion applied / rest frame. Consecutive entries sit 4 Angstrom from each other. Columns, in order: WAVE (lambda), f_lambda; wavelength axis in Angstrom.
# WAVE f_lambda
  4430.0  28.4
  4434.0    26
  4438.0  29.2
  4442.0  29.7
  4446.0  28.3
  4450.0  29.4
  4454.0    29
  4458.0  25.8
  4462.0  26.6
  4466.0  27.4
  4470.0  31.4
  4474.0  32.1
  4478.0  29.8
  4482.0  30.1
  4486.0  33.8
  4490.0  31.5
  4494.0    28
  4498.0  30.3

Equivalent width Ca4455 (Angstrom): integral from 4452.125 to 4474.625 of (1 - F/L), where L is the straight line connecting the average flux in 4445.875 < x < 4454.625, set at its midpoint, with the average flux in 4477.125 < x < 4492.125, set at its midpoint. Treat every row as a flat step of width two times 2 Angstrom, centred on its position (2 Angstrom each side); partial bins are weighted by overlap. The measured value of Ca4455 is 1.1 Angstrom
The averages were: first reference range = 29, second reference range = 31.4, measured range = 28.5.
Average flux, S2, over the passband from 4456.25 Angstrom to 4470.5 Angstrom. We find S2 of 27.5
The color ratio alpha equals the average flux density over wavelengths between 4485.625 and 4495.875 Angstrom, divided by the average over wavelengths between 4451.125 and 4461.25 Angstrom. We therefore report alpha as 1.1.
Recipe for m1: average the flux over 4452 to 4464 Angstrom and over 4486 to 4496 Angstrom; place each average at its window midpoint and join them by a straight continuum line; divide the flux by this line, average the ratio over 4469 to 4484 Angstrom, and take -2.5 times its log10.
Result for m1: -0.06 mag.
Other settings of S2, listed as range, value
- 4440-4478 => 28.9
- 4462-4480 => 29.8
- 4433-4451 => 28.6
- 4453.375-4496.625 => 29.6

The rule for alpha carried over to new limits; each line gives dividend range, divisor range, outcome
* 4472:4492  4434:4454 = 1.09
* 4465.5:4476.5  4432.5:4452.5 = 1.07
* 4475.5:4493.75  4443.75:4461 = 1.10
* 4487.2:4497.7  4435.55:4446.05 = 1.04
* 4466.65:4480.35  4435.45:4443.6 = 1.05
